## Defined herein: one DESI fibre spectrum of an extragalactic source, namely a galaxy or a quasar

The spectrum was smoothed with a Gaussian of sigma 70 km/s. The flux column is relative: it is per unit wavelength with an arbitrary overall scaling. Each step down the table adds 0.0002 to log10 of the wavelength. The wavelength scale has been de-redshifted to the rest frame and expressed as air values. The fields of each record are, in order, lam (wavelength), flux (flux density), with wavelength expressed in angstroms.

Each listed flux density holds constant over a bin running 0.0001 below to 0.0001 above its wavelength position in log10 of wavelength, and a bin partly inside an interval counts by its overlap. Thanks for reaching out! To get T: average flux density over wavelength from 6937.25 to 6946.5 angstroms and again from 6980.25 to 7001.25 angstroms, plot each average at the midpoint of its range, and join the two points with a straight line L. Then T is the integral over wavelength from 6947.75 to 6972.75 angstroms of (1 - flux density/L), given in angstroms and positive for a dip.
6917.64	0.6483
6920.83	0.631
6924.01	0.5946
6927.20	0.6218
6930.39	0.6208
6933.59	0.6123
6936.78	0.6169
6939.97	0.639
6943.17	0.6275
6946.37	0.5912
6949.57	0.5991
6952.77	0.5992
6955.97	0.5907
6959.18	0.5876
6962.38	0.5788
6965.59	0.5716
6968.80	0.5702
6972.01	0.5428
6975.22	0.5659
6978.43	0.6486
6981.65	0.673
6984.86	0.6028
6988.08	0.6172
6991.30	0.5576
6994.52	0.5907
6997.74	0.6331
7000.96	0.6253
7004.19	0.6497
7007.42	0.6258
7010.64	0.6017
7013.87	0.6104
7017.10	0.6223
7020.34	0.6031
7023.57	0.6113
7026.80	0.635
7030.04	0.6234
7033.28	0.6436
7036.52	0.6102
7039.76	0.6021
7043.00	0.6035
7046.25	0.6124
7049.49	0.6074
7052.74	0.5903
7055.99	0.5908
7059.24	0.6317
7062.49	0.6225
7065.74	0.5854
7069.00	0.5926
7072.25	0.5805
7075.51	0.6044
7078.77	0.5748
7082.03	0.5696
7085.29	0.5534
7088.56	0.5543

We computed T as 1.54 angstroms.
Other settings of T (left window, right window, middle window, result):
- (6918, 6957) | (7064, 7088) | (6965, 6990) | 0.2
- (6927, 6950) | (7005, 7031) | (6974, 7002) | 0.2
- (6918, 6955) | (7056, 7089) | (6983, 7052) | -1.7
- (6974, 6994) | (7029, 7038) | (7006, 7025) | 0.2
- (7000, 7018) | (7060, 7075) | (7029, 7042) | -0.2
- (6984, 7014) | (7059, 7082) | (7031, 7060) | -0.4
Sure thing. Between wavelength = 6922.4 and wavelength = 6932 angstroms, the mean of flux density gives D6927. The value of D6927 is 0.612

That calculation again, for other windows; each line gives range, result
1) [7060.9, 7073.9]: 0.595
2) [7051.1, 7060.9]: 0.604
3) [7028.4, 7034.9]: 0.633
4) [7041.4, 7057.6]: 0.601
